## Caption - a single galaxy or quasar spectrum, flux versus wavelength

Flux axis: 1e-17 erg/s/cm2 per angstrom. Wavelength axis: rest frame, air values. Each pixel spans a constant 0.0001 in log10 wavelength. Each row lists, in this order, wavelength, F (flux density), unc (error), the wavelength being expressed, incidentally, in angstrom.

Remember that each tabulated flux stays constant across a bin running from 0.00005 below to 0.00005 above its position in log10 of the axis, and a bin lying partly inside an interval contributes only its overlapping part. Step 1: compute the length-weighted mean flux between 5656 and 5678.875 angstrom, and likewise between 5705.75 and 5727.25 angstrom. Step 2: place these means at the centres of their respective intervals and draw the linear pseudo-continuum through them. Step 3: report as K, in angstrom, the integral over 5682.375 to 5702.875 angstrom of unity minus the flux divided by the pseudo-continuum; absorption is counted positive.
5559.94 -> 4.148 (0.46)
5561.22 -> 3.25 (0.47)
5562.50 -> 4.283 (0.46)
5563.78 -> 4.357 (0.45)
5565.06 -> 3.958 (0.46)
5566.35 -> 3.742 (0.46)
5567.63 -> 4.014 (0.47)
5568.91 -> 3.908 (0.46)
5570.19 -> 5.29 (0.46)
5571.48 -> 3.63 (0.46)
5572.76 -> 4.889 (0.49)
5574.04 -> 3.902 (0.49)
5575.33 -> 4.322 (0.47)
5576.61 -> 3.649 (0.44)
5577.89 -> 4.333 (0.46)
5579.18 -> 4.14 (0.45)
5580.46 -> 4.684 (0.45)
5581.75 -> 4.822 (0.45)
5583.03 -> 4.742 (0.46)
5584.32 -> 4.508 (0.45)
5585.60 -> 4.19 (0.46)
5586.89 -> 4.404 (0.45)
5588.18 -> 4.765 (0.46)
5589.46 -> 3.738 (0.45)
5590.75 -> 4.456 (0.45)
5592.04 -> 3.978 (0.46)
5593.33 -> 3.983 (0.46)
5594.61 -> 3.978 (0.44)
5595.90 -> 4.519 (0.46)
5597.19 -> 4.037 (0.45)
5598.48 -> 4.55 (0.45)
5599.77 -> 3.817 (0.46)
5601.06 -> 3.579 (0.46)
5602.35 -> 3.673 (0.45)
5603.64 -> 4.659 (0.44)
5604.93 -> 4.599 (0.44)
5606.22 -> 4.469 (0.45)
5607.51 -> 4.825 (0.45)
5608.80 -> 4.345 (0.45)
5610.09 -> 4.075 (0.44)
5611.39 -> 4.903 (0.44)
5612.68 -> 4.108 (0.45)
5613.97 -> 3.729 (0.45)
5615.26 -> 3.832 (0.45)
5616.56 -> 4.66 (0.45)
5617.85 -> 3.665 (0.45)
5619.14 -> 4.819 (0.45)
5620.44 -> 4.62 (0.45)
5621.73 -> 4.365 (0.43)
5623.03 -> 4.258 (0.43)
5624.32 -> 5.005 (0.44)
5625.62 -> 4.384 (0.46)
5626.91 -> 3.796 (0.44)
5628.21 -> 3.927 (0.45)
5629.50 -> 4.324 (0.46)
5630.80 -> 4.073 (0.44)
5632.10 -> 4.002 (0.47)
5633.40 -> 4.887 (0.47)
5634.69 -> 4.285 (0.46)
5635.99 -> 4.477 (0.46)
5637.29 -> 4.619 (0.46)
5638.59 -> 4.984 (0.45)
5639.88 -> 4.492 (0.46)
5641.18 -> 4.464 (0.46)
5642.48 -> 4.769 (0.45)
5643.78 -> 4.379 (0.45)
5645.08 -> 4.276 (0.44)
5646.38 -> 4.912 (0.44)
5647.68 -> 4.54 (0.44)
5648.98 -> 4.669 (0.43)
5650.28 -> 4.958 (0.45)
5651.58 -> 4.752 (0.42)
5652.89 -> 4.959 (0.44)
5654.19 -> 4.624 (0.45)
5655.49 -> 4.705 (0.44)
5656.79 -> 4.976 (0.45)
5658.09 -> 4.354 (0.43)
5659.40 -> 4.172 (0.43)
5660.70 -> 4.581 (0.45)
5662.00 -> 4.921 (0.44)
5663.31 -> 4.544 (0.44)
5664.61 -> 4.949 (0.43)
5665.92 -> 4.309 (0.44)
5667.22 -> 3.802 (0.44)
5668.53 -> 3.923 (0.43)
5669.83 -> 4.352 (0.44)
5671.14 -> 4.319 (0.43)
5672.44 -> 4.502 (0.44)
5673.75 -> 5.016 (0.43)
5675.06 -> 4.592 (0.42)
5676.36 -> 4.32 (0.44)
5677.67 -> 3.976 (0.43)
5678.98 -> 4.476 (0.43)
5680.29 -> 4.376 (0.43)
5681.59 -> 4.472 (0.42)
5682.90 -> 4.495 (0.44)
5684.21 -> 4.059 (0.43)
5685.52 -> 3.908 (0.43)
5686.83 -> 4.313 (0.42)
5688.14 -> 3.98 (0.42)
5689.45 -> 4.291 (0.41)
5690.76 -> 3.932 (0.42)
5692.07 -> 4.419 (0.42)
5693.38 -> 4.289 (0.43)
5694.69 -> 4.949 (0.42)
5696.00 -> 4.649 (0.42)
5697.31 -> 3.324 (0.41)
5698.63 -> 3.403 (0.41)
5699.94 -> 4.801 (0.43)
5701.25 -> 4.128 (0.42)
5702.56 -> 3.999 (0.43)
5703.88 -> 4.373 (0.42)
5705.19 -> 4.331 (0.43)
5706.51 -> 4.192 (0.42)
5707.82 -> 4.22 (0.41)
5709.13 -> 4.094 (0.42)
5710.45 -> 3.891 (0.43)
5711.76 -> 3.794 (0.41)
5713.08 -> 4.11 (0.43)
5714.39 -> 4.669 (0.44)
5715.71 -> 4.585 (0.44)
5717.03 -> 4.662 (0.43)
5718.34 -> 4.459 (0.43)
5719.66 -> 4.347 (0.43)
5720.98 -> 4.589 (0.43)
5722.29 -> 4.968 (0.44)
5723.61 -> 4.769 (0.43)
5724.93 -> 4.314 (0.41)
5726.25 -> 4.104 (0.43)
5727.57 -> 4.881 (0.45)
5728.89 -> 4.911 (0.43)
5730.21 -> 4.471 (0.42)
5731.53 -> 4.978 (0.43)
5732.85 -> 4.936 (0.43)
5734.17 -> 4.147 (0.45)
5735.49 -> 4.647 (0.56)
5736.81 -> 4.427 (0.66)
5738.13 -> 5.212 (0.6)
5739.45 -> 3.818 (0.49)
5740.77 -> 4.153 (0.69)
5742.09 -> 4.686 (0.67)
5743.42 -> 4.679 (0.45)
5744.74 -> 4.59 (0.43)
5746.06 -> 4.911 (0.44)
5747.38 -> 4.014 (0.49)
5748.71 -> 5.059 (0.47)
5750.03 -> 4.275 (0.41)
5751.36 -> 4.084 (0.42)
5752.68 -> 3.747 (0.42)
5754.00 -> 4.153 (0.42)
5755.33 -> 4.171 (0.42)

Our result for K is 1.0 angstrom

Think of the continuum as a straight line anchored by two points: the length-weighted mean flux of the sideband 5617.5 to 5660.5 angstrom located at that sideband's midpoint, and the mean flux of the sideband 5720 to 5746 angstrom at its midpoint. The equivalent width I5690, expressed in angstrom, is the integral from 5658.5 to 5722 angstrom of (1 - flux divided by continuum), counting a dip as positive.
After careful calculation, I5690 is 3.4 angstrom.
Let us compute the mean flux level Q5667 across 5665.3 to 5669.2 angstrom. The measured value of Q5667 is 4.02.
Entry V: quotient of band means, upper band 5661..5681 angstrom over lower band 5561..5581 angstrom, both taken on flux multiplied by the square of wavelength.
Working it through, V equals 1.10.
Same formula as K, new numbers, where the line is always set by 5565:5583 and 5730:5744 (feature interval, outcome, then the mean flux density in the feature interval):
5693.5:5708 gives 0.9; 4.22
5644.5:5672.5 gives -0.9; 4.55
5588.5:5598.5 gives 0.3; 4.15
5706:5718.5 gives 0.7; 4.26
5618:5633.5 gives 0.1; 4.33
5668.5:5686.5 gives 0.4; 4.36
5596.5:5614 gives 0.2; 4.26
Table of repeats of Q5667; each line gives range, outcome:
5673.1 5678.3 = 4.48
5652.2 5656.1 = 4.76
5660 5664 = 4.68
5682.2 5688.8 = 4.15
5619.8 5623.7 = 4.42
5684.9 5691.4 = 4.09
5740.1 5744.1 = 4.5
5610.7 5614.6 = 4.24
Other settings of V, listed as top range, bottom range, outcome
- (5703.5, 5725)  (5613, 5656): 1.01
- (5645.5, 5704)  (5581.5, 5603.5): 1.08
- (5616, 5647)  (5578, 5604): 1.06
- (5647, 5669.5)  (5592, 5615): 1.11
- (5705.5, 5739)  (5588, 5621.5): 1.10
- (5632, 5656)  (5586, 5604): 1.14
